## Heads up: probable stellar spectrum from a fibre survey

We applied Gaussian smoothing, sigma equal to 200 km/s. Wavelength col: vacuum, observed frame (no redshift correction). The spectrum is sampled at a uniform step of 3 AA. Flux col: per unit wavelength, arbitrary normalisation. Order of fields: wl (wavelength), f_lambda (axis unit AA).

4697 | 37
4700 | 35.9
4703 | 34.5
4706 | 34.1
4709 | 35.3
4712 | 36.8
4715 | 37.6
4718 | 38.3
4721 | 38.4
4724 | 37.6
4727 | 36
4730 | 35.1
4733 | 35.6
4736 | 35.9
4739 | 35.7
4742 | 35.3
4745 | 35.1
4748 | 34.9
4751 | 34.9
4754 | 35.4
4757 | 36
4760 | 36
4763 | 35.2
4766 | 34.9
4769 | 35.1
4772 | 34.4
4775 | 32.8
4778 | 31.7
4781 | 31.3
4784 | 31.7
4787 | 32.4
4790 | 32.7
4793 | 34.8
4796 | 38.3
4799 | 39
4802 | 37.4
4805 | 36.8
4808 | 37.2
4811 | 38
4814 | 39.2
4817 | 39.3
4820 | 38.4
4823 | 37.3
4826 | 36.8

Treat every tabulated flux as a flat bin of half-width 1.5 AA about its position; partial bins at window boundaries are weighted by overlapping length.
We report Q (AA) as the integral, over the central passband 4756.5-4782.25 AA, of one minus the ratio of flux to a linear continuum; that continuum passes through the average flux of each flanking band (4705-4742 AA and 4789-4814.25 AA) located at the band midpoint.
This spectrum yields 1.8 AA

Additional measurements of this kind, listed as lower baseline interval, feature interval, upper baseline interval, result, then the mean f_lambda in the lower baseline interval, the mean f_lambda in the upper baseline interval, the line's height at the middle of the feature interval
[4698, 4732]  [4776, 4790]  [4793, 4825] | 2.1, 36.3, 37.9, 37.5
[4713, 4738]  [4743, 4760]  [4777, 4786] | -0.5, 36.8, 31.6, 34.4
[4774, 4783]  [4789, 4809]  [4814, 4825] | -0.9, 31.9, 38.4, 35.1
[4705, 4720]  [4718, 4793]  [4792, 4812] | 4.3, 36.6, 37.4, 37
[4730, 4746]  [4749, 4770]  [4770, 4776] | -0.6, 35.5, 33.8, 34.4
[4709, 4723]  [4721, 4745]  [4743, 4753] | 0.1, 37.5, 35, 36.2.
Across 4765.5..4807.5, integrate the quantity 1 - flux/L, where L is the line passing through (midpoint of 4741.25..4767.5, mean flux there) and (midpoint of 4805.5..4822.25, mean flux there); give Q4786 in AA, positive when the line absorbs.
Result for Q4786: 2.7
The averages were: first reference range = 35.3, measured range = 34.6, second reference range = 38.3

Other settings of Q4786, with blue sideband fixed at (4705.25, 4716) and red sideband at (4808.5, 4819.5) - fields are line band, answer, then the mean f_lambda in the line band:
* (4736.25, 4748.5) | 0.49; 35.3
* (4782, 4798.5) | 1.67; 34.2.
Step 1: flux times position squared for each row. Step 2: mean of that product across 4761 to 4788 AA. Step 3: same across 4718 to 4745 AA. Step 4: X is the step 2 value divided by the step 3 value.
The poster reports 0.9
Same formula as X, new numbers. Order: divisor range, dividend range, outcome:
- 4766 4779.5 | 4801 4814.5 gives 1.13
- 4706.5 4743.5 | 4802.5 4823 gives 1.08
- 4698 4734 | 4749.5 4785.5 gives 0.96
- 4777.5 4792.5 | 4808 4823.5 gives 1.21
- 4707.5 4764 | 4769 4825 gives 1.02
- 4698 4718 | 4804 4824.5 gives 1.11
